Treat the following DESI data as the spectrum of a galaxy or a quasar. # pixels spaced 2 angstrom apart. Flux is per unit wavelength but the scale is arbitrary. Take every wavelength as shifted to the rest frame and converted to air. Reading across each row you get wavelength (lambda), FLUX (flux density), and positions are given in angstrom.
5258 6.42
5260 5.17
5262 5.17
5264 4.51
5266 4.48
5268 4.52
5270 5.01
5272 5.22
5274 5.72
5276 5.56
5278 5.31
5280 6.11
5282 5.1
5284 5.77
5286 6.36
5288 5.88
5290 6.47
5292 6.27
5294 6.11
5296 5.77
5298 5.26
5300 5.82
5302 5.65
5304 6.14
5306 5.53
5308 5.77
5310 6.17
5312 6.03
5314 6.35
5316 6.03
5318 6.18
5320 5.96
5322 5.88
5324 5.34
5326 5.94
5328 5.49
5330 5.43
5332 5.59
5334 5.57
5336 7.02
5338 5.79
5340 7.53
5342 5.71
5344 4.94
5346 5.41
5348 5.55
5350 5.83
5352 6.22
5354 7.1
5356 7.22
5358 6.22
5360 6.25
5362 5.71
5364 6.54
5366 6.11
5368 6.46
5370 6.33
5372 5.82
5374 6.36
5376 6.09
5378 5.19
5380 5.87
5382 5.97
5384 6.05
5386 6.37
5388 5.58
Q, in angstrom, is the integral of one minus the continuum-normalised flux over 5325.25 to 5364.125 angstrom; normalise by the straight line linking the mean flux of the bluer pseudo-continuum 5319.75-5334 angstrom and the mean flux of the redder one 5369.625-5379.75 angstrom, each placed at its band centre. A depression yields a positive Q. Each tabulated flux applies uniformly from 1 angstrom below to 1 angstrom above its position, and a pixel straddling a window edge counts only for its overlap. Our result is -2.0 angstrom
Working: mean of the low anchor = 5.64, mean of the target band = 6.04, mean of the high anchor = 5.93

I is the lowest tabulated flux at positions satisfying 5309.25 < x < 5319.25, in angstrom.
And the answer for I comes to 6.03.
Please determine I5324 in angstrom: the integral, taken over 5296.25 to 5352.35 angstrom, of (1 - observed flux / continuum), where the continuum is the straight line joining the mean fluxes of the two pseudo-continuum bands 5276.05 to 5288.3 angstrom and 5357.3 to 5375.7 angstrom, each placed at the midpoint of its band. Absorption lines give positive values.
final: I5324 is 1.0 angstrom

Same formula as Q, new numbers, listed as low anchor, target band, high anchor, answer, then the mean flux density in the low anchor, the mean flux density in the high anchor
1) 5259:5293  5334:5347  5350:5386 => -0.1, 5.45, 6.2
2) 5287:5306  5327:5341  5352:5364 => 0.4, 5.91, 6.48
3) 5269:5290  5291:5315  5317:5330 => -0.8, 5.65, 5.77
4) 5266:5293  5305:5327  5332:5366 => -0.2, 5.6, 6.14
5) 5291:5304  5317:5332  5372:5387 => 0.4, 5.84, 5.97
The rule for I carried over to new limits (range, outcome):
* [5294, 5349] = 4.94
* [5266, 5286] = 4.48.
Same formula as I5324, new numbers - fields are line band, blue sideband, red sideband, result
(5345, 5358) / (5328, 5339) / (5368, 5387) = -0.66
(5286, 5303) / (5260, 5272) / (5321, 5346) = -2.24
